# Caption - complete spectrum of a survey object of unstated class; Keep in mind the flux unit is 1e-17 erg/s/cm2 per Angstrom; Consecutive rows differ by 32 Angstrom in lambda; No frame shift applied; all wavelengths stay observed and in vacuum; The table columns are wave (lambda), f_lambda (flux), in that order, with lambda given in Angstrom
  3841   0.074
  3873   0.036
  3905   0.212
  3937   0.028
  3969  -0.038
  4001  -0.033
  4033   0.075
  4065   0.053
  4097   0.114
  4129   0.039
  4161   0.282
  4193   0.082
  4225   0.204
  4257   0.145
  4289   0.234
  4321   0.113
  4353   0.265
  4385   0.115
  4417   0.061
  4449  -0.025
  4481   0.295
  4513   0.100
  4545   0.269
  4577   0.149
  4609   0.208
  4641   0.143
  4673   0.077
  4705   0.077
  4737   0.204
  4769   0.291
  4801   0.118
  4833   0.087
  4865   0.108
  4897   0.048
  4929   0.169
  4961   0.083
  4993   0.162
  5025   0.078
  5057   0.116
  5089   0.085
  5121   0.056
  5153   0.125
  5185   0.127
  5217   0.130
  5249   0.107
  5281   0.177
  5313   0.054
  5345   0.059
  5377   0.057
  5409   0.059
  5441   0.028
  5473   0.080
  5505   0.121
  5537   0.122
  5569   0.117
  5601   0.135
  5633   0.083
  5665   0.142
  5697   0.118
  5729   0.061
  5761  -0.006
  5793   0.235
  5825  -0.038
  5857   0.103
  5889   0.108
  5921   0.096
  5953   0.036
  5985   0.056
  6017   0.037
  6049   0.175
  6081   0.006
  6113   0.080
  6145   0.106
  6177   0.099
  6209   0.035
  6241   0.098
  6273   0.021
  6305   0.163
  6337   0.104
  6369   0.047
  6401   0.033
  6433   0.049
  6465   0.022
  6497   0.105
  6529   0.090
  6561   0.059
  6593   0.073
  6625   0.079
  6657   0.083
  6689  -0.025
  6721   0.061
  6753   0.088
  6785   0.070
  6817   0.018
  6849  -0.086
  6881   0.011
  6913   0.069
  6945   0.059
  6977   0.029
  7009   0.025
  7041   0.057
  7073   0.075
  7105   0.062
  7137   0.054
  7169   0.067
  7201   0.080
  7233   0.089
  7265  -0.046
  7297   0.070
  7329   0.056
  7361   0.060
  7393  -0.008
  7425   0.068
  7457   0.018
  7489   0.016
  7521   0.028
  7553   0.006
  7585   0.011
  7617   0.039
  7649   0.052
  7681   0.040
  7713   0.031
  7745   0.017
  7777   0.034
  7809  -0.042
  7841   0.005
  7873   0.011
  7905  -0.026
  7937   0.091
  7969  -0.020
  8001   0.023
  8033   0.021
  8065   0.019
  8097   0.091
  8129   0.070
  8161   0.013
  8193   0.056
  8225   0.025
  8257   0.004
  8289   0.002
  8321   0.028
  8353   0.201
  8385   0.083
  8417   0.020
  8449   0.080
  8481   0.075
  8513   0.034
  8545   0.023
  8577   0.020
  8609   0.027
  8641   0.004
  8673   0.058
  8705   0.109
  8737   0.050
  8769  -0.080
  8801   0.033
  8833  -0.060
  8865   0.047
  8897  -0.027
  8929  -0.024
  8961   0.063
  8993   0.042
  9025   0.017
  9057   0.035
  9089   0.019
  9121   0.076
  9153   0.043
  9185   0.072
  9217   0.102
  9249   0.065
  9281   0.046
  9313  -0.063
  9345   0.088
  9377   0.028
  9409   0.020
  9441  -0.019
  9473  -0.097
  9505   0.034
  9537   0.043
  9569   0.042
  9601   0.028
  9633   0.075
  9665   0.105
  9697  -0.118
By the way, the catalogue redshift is 1.244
